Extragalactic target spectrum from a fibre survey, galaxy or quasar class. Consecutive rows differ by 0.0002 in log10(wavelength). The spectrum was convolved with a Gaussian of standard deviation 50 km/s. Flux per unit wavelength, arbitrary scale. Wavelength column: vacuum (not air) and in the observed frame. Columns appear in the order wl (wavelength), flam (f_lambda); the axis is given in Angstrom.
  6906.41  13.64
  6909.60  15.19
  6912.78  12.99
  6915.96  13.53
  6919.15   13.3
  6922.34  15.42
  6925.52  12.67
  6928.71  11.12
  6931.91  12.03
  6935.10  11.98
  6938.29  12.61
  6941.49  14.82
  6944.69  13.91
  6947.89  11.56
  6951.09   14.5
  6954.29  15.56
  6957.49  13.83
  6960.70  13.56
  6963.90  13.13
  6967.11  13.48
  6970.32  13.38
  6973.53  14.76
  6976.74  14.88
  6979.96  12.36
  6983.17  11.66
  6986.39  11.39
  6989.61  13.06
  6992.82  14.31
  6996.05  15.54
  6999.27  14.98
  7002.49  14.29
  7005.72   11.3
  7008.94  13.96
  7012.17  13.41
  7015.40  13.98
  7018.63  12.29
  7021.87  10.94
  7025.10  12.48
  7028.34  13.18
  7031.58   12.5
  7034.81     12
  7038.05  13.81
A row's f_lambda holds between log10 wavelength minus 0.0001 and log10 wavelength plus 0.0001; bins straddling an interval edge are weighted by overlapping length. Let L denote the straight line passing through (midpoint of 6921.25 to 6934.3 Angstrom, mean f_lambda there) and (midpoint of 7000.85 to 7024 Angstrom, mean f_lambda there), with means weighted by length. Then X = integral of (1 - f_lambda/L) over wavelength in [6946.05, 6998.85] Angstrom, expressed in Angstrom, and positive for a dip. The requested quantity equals -3.4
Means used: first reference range 12.7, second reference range 12.9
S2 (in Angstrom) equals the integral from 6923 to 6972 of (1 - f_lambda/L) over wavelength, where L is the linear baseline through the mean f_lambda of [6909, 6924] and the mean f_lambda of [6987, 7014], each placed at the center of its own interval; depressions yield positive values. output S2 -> 2.35 Angstrom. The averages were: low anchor 14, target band 13.3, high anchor 13.8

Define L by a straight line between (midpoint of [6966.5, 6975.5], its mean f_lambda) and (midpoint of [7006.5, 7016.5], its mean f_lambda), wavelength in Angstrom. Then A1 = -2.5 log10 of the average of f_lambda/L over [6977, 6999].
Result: 0.04 mag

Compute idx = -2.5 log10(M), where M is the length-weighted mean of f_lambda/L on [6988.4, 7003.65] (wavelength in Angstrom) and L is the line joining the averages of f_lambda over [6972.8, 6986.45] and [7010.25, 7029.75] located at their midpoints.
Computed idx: -0.12 mag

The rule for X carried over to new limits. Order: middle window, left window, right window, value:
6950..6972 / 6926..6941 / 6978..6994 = -2.7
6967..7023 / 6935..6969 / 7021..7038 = -1.7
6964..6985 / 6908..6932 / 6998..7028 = -0.3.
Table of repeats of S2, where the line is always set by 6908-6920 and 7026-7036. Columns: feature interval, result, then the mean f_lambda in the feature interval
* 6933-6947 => 0.32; 13.2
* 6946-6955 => -0.21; 13.7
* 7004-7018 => -0.36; 13.1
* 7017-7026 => 0.58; 11.9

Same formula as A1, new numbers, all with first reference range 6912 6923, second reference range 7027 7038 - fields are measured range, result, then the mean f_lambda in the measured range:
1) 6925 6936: 0.15 mag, 11.9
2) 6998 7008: -0.04 mag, 13.5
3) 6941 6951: 0.00 mag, 13.4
